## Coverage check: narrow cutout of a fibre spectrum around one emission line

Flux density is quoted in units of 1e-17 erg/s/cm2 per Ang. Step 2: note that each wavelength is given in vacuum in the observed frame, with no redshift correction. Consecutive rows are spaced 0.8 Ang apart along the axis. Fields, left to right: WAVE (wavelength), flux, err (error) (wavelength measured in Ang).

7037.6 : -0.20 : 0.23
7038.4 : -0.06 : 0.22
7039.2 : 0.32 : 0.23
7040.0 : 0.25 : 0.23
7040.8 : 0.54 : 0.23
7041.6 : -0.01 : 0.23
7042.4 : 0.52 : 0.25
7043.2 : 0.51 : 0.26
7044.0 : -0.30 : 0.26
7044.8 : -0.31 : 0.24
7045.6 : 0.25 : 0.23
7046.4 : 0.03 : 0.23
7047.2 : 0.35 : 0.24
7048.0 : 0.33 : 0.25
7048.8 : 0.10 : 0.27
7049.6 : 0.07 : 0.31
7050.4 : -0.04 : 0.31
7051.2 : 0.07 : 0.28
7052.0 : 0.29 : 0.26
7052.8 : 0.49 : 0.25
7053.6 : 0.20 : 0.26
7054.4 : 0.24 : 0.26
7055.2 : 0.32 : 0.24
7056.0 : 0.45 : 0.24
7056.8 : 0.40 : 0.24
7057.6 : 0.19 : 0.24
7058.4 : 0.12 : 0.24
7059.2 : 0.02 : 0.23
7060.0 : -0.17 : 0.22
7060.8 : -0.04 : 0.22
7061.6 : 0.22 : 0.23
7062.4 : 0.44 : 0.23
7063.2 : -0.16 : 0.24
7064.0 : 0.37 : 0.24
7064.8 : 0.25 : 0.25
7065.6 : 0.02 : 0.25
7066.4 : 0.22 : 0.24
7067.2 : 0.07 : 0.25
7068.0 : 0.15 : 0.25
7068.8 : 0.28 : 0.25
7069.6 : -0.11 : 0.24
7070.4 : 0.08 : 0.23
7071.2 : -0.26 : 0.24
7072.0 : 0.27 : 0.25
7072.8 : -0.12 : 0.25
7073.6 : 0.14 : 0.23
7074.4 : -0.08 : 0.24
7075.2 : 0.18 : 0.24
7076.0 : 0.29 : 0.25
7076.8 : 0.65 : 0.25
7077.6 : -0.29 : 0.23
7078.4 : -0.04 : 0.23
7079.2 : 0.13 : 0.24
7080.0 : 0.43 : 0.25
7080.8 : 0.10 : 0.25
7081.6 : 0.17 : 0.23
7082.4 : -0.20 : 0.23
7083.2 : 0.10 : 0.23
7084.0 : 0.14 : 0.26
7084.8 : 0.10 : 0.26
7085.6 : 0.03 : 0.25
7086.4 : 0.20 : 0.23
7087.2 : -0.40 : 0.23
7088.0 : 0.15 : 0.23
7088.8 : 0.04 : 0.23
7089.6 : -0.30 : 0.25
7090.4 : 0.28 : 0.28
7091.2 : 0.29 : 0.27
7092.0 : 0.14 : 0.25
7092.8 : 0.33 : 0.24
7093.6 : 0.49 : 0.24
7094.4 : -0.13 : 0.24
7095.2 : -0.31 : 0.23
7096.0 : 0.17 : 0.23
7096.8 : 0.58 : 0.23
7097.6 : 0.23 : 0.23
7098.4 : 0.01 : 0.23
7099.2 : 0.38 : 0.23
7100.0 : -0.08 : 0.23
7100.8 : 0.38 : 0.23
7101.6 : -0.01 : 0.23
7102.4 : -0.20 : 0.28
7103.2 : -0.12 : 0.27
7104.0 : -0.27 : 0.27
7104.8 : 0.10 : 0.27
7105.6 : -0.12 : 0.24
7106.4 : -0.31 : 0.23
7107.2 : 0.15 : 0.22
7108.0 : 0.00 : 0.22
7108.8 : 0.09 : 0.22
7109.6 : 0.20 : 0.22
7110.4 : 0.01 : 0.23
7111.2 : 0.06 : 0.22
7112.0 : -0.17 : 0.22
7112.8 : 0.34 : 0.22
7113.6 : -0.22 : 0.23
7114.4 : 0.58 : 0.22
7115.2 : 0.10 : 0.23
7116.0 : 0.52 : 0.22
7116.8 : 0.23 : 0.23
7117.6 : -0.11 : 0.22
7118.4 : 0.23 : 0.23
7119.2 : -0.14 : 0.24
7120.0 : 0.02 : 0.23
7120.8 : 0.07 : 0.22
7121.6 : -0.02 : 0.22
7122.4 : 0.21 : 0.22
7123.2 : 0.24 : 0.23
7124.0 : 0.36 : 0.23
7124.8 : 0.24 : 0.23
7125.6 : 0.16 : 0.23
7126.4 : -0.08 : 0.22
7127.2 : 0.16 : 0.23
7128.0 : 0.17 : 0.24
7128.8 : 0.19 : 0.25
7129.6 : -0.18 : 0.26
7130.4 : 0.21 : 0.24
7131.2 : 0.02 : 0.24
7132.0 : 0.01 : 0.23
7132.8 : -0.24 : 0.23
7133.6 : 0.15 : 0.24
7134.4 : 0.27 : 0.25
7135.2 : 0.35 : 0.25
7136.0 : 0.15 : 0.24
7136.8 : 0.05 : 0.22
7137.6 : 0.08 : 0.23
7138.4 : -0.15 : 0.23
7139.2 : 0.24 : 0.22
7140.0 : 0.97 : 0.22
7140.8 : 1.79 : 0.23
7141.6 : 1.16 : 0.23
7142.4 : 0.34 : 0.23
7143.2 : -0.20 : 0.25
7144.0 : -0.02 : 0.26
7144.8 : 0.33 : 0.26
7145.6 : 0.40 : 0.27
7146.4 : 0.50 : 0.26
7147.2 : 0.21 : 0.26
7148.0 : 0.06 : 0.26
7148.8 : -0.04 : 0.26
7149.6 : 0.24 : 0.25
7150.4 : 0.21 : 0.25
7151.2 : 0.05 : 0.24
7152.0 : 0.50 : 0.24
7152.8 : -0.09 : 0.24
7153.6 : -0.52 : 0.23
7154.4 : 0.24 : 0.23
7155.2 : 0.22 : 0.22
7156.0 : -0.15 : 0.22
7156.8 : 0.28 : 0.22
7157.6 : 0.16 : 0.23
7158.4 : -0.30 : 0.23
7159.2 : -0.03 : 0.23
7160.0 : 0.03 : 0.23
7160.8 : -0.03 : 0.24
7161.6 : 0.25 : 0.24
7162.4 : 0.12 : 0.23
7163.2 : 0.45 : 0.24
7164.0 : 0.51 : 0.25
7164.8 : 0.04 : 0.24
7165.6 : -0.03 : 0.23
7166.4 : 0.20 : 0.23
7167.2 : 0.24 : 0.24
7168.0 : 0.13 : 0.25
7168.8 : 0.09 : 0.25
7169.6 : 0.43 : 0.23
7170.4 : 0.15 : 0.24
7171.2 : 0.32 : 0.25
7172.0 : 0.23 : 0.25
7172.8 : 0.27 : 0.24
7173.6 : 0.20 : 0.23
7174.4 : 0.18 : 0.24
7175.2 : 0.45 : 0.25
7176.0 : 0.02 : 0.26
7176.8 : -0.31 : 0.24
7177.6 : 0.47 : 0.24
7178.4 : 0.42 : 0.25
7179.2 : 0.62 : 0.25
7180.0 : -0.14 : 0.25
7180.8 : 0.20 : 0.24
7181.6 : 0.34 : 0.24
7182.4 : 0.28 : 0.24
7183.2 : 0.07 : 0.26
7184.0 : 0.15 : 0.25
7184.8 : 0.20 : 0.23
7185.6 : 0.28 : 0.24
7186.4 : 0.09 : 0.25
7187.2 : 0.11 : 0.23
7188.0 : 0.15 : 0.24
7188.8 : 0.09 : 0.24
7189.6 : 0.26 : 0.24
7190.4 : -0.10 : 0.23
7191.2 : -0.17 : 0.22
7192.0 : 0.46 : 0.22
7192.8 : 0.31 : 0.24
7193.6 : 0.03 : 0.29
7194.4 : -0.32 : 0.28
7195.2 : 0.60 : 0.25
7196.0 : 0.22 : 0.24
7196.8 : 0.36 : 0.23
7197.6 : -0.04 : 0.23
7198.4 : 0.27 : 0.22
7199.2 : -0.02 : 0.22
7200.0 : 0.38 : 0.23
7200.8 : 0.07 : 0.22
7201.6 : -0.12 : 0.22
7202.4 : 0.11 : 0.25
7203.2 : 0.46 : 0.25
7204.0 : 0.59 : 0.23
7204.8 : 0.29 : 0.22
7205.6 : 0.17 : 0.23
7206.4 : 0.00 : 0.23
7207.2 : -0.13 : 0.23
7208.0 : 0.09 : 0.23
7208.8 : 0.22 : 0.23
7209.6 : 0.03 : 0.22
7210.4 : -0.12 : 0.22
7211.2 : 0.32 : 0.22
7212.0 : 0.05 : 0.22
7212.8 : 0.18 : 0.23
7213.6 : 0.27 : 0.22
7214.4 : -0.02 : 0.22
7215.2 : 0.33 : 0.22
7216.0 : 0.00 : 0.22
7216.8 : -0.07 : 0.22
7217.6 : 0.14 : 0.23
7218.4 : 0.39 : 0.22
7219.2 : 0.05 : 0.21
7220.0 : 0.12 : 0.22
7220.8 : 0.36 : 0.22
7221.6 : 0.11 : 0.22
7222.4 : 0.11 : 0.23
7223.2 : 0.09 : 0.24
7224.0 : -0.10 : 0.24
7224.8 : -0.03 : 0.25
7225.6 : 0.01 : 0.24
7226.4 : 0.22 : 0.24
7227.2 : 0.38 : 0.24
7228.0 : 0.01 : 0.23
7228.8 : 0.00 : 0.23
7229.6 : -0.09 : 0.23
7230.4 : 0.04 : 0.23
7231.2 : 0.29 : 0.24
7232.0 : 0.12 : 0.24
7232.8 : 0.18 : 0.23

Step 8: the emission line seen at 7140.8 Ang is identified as H-alpha 6563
